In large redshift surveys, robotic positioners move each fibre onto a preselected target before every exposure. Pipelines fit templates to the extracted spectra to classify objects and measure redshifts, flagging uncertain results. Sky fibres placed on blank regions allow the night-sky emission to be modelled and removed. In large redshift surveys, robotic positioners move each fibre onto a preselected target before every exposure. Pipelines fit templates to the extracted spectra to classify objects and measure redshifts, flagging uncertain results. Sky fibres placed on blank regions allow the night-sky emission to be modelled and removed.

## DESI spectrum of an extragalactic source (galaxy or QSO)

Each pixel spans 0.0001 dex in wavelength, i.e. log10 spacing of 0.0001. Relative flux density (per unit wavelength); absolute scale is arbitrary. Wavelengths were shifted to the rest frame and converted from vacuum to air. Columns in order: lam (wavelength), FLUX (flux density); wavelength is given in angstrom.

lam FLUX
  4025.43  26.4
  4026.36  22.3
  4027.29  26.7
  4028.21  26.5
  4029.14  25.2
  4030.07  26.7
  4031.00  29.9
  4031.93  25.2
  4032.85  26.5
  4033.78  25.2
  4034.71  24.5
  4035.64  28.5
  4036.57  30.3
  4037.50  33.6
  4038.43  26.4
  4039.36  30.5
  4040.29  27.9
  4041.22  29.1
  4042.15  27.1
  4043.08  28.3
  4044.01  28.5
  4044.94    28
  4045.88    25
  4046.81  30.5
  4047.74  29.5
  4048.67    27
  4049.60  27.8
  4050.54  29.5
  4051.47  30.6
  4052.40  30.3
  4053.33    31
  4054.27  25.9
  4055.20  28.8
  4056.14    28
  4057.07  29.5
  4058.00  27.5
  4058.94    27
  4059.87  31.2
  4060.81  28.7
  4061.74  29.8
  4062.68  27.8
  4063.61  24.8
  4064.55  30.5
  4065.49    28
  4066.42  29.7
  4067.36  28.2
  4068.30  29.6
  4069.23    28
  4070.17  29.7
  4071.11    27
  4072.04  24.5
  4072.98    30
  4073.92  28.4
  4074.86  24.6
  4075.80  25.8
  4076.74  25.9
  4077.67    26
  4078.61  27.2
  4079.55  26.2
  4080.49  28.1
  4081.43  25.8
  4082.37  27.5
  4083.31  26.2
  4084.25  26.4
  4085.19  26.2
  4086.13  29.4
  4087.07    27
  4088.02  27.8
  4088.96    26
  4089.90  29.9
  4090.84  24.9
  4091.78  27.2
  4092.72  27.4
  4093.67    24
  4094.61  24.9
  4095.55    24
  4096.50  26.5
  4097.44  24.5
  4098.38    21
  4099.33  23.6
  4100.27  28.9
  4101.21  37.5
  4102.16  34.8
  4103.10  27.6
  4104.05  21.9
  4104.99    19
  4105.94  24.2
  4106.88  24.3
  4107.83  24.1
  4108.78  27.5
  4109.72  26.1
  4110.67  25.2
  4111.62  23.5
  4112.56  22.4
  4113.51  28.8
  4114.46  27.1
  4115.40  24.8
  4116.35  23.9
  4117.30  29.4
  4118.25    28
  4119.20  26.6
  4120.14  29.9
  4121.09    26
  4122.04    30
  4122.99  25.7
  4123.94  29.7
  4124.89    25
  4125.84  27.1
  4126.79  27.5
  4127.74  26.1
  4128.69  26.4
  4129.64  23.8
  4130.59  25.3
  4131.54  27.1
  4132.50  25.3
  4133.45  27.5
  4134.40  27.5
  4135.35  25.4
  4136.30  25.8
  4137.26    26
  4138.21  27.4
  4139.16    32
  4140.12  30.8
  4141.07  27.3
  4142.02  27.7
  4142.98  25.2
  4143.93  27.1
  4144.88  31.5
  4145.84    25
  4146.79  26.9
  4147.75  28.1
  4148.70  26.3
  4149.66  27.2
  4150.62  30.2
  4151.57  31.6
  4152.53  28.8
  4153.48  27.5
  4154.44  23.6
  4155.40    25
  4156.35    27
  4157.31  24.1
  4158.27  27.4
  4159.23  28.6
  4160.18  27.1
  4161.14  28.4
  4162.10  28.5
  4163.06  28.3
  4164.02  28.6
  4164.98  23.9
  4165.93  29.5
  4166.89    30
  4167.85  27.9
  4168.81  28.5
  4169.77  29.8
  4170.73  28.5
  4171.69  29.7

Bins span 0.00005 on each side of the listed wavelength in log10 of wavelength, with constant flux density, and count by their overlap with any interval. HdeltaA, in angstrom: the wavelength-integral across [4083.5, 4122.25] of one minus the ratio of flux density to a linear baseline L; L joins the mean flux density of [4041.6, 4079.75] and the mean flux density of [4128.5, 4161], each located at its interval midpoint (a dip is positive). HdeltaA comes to 1.78 angstrom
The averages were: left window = 28.1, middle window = 26.4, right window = 27.2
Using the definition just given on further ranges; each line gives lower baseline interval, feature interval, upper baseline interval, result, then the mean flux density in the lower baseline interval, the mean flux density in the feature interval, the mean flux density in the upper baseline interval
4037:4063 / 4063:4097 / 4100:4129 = 1.0 angstrom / 28.7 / 27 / 26.7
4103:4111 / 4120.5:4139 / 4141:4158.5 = -0.6 angstrom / 24.3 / 26.7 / 27.2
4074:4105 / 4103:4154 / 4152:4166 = 0.3 angstrom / 26.6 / 26.7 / 27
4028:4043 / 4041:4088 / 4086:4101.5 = -1.4 angstrom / 27.7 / 27.9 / 26.6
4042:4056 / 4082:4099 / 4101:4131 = 0.7 angstrom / 28.5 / 26.1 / 26.4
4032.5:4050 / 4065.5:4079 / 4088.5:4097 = -0.3 angstrom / 28.1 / 27.5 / 26.1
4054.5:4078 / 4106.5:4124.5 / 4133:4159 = 0.7 angstrom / 28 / 26.5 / 27.4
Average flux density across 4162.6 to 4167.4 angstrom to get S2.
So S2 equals 28.1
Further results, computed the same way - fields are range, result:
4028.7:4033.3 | 26.7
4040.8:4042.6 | 28.1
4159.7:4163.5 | 28.1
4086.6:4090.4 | 27.6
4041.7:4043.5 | 27.7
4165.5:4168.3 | 29.1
